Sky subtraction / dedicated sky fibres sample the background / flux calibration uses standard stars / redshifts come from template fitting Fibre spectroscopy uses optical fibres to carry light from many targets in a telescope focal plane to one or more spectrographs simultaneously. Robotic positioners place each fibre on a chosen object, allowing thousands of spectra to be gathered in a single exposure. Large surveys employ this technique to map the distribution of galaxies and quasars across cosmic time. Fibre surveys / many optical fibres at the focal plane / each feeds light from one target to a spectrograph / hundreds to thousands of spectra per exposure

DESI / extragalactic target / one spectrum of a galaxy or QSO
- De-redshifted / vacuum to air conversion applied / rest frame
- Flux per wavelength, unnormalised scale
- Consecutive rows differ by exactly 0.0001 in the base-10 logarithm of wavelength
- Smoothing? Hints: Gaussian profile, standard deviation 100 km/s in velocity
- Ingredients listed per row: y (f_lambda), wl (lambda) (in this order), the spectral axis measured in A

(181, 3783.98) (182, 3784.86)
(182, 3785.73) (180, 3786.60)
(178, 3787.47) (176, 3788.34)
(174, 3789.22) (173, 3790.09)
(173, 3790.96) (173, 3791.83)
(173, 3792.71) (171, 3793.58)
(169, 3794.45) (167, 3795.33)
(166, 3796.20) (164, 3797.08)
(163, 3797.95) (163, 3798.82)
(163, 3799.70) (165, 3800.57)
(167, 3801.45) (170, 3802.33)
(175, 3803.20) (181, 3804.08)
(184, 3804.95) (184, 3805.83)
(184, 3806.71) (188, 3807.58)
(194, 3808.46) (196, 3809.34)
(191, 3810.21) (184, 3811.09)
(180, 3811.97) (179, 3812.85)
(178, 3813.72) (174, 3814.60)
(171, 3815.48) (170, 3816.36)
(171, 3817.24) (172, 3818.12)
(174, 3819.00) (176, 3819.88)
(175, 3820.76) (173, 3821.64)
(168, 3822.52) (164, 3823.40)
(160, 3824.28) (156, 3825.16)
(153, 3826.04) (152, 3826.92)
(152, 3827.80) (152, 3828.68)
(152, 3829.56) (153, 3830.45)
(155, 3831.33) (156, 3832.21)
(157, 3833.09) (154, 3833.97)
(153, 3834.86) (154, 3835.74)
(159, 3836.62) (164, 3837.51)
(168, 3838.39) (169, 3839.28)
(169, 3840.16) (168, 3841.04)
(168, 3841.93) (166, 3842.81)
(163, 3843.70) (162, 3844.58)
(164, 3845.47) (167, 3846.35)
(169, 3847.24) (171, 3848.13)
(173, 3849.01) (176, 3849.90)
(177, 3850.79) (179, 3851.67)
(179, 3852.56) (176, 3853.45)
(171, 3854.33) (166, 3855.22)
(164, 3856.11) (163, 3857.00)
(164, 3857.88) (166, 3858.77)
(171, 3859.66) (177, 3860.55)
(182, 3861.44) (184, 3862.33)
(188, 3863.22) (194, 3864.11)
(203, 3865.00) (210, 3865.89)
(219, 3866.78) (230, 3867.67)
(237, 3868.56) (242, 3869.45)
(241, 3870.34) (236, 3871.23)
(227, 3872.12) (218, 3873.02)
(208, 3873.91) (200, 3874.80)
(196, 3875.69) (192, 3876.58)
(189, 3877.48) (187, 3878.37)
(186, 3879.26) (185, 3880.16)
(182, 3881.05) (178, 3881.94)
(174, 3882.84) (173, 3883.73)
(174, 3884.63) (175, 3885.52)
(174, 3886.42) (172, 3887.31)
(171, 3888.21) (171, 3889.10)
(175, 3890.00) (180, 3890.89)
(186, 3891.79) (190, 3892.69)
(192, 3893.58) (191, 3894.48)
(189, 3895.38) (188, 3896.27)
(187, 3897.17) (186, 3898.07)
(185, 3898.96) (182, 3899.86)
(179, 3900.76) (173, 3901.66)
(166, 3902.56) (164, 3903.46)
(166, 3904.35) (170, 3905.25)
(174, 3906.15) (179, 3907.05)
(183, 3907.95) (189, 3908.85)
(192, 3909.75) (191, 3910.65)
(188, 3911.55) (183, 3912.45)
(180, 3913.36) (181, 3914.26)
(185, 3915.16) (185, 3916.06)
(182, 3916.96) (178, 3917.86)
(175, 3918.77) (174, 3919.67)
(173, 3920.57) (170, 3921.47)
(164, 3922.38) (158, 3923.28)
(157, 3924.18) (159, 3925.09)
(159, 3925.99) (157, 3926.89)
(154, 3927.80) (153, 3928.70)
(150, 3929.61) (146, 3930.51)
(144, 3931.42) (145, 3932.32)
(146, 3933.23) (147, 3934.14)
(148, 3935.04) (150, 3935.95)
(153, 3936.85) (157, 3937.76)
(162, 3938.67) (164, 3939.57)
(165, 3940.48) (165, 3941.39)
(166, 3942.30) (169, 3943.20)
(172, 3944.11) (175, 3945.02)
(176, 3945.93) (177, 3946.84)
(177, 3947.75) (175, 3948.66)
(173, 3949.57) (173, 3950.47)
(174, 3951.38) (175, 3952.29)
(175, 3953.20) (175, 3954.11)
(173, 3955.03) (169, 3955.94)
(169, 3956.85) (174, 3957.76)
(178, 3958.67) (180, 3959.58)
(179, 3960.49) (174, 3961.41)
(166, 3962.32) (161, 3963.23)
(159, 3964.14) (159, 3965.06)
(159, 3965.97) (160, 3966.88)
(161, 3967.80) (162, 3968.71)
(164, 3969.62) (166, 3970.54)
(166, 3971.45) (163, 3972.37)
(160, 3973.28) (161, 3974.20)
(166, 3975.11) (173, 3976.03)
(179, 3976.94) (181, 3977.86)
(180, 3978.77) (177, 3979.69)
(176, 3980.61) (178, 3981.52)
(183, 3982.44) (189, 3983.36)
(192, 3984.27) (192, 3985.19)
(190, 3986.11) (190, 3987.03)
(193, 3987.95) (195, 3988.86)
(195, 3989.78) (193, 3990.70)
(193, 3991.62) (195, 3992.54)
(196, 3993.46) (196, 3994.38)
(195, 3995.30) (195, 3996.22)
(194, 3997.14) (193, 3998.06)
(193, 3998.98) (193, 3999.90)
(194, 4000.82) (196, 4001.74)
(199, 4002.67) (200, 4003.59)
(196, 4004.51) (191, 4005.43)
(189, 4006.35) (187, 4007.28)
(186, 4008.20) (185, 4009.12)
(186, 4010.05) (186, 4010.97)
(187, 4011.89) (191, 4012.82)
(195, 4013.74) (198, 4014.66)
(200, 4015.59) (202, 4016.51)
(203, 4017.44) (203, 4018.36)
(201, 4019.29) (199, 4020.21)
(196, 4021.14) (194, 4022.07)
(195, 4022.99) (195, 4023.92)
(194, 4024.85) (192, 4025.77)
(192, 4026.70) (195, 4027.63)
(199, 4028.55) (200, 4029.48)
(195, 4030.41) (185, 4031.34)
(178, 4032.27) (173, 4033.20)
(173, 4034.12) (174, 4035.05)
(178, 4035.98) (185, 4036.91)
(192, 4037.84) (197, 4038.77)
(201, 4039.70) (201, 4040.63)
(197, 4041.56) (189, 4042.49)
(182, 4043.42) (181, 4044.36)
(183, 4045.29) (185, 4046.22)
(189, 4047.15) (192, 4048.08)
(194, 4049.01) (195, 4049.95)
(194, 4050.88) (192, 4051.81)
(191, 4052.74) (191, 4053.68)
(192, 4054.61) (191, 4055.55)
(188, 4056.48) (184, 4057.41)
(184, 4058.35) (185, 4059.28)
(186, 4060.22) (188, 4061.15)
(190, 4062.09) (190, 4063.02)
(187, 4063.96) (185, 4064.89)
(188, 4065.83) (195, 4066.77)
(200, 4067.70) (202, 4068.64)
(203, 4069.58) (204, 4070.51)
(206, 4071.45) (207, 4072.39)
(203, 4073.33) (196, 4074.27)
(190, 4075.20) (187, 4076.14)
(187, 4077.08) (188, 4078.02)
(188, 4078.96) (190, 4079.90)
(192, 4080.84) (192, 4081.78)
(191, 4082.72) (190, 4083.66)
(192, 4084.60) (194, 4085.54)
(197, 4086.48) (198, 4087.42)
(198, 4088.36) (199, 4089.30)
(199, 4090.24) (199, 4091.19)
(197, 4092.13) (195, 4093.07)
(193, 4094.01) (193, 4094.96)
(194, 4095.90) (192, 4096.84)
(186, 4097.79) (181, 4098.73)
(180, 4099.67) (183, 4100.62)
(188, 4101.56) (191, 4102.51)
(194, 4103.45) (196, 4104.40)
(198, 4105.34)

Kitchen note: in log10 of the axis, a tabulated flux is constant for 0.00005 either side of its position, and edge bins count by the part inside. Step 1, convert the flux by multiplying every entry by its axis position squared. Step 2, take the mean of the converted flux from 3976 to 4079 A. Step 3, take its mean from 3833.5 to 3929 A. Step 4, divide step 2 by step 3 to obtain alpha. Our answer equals 1.14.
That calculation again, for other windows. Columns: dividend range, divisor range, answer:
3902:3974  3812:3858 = 1.07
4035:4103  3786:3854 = 1.28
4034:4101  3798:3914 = 1.19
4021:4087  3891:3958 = 1.19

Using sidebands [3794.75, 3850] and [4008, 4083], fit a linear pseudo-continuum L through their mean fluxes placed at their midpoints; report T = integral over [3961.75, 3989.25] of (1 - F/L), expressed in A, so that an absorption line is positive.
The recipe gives 1.6 A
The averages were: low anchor 168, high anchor 192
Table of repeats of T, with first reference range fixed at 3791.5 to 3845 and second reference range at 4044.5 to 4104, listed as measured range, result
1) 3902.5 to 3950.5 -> 2.83 A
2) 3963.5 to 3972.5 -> 1.01 A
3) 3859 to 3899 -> -4.41 A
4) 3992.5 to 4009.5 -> -0.74 A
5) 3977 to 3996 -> -0.51 A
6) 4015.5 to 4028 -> -0.67 A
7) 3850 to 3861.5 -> 0.01 A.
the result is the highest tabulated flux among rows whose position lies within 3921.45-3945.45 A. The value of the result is 175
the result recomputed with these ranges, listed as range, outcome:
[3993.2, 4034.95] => 203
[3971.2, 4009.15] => 200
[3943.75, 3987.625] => 192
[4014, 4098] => 207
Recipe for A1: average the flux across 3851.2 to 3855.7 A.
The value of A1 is 174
